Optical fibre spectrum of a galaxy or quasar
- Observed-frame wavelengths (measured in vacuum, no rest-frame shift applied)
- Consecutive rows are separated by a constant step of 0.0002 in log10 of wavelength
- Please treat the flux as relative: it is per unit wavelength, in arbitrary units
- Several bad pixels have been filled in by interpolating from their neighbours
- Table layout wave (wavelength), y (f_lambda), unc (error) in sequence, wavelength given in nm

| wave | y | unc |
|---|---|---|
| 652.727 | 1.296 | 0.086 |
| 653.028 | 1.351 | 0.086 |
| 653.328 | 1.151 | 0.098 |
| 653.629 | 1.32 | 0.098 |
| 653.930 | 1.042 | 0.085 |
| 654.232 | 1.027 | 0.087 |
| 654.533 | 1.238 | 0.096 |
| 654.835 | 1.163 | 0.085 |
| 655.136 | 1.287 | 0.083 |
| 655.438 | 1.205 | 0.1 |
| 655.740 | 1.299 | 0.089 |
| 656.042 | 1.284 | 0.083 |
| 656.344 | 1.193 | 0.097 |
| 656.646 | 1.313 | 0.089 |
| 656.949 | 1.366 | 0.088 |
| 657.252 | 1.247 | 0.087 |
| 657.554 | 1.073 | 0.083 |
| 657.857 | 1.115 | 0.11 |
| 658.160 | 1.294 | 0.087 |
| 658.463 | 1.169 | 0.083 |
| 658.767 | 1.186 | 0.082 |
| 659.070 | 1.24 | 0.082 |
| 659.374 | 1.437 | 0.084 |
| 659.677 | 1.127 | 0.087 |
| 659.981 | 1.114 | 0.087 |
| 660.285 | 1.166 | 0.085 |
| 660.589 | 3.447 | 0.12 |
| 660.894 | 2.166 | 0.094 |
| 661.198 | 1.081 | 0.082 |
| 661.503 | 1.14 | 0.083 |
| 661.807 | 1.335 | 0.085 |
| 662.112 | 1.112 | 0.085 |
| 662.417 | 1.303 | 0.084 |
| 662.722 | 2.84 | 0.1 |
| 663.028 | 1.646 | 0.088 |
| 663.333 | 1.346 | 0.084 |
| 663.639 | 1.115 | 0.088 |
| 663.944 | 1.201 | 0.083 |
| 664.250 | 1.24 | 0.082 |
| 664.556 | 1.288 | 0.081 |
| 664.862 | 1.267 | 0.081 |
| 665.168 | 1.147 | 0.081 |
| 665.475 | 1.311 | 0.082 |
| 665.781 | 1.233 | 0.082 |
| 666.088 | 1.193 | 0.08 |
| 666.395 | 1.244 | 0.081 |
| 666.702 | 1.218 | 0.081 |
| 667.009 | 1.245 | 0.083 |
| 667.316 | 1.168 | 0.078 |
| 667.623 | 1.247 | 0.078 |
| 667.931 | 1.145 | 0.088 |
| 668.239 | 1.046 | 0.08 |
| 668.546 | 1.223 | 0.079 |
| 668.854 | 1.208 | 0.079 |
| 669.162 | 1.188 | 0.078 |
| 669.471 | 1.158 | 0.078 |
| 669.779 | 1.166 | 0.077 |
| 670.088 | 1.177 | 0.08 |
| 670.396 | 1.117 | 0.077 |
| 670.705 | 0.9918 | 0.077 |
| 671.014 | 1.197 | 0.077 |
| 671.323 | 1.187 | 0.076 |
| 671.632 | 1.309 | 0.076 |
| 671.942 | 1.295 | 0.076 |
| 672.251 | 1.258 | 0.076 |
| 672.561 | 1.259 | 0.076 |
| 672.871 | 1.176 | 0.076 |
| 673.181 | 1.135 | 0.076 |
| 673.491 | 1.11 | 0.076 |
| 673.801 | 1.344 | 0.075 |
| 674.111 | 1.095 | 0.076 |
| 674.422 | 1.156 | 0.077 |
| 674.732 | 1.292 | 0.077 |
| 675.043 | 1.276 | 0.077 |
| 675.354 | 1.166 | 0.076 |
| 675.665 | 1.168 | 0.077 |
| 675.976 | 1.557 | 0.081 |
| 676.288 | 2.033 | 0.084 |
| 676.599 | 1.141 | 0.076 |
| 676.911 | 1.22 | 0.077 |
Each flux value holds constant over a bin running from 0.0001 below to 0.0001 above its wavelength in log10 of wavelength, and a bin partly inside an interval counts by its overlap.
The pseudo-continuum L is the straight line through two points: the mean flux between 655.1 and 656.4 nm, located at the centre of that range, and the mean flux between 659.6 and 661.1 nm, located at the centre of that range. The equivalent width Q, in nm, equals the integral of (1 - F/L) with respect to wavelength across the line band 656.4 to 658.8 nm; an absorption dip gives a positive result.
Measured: 0.41 nm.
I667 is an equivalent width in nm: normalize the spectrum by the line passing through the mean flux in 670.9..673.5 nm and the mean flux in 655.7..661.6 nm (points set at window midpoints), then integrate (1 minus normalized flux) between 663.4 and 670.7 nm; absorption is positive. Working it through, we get 0.48 nm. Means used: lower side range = 1.38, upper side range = 1.22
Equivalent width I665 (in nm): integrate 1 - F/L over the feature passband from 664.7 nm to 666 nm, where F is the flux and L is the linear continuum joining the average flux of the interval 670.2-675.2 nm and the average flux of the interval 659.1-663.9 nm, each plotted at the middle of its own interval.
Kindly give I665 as 0.170 nm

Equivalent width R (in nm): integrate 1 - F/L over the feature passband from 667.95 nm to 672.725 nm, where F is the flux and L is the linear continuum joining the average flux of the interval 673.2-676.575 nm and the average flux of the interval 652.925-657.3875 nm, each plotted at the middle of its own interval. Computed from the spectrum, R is 0.39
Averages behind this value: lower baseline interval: 1.23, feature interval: 1.18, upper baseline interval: 1.31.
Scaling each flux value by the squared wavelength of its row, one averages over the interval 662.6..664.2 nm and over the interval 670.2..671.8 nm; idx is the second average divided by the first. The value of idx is 0.8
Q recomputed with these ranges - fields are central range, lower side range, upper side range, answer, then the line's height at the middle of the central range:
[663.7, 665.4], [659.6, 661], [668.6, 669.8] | 0.33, 1.52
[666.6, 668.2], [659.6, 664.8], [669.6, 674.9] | 0.18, 1.35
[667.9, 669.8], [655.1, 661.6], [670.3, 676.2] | 0.16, 1.27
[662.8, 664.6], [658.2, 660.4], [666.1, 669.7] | -0.26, 1.2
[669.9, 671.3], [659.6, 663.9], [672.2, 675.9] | 0.19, 1.31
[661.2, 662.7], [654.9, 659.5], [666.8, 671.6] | -0.17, 1.21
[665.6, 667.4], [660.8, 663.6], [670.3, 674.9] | 0.22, 1.39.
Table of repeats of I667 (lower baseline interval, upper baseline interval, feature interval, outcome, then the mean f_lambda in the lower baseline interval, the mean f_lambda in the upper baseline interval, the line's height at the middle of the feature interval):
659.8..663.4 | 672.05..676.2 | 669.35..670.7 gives 0.23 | 1.64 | 1.24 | 1.38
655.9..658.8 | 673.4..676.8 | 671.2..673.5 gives 0.13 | 1.23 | 1.31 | 1.29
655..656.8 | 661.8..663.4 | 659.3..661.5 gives -0.15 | 1.26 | 1.63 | 1.51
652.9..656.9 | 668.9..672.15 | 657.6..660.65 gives -0.37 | 1.22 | 1.18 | 1.21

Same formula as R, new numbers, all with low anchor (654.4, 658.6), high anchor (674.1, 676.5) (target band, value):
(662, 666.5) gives -0.309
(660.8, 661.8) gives -0.111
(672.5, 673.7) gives 0.151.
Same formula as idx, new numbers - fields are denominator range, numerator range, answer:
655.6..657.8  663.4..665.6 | 1.01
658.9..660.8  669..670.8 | 0.73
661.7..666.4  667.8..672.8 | 0.88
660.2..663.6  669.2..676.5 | 0.77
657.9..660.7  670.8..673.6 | 0.88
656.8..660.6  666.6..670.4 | 0.93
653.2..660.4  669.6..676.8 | 1.08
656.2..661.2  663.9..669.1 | 0.88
